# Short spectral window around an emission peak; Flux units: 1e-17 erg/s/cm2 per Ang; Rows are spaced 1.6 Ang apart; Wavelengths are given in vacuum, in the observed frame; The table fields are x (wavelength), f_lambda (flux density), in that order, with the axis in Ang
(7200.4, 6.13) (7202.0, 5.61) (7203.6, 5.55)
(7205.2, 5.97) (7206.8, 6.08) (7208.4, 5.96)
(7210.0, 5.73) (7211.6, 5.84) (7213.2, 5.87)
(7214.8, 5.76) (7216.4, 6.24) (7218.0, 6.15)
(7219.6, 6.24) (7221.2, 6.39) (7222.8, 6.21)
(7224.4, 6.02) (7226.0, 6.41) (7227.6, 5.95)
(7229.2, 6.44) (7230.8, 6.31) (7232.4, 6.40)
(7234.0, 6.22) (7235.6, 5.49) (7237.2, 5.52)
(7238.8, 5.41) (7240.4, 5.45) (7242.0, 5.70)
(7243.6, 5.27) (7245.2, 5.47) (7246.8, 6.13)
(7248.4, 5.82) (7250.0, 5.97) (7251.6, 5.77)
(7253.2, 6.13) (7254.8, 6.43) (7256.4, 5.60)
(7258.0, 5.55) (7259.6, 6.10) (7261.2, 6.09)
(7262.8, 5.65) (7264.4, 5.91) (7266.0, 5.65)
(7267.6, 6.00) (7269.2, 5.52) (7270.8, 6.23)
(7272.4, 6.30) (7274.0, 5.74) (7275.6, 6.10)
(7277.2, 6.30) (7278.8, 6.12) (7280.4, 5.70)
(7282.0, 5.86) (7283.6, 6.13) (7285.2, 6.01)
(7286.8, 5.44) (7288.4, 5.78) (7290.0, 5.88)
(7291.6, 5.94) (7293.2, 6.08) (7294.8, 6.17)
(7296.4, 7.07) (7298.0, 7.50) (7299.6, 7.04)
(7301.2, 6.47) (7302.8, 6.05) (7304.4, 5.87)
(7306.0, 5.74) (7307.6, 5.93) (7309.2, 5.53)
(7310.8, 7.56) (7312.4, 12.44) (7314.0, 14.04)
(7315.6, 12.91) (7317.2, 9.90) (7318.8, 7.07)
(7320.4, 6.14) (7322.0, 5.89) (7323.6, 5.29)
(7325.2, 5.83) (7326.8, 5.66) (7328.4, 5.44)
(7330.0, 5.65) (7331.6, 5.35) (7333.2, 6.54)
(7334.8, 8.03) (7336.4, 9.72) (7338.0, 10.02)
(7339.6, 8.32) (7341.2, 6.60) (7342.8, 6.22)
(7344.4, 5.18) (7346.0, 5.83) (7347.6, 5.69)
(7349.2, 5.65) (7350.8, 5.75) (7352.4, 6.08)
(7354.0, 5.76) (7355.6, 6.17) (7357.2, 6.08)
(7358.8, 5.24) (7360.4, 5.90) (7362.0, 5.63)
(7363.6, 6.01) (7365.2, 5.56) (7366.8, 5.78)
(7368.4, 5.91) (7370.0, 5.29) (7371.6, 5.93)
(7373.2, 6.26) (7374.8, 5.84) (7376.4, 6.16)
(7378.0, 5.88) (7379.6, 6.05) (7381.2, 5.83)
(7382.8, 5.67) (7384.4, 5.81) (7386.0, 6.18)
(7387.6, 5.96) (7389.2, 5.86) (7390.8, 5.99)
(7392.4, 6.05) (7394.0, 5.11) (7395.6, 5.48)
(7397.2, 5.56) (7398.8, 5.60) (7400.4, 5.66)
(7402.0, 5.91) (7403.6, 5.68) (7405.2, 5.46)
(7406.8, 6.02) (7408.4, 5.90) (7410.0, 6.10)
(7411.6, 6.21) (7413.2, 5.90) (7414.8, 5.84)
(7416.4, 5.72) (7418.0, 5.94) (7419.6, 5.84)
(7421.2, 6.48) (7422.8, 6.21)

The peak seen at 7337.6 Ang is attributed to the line [N II] 6583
